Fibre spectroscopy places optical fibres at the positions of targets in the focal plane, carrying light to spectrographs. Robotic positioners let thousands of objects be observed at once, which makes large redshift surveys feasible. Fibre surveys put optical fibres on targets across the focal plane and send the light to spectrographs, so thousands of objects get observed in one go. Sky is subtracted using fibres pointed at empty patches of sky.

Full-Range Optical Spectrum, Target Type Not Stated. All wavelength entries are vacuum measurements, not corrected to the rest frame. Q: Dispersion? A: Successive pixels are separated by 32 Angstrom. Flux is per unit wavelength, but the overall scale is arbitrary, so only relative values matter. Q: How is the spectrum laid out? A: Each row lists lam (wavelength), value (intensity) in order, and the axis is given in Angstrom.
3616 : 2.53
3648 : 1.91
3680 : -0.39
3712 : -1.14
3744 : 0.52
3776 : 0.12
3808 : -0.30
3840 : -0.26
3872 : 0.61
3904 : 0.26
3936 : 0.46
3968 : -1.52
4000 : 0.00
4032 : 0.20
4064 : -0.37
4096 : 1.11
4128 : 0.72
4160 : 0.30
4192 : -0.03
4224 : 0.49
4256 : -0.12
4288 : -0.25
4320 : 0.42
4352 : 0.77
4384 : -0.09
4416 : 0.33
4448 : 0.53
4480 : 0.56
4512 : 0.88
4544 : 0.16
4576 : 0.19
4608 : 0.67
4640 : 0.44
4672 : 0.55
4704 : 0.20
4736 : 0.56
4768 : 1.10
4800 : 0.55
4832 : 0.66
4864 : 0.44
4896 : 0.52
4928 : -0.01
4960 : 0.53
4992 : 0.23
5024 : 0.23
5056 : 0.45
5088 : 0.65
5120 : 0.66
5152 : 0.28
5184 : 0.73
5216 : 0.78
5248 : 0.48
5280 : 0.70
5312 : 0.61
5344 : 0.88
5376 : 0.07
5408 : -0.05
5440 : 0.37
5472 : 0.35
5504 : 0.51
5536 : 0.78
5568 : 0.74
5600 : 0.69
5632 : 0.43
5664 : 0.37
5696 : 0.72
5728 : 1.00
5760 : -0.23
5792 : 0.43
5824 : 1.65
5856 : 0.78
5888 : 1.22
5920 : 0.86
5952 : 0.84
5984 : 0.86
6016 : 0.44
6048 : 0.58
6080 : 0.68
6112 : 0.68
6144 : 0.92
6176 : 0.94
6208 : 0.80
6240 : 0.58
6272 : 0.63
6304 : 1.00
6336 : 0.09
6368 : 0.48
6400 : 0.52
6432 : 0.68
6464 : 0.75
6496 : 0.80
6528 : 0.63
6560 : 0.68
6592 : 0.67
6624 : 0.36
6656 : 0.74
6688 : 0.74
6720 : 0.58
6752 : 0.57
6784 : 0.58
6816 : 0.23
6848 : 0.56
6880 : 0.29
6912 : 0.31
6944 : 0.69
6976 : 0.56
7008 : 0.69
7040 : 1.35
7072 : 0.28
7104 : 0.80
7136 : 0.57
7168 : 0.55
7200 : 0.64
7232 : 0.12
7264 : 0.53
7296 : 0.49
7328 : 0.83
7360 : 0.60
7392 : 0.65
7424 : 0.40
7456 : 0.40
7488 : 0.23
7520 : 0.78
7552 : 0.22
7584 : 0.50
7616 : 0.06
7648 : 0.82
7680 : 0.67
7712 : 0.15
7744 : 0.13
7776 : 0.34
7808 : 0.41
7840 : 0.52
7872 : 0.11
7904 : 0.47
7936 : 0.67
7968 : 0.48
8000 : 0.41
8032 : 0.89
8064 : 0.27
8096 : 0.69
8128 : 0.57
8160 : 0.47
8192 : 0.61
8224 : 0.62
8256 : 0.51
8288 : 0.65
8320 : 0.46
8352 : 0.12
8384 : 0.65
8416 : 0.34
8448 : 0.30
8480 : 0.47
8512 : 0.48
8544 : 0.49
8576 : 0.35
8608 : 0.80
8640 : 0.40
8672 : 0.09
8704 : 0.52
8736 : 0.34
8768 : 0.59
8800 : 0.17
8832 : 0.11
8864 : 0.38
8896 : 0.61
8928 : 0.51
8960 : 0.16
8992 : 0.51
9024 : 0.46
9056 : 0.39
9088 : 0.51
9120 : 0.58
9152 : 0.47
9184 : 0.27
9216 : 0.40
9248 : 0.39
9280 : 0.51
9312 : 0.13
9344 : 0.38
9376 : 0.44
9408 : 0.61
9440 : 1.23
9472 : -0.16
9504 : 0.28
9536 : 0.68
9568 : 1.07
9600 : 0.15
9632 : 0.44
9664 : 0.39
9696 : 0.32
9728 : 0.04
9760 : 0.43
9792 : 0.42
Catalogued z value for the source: 0.07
